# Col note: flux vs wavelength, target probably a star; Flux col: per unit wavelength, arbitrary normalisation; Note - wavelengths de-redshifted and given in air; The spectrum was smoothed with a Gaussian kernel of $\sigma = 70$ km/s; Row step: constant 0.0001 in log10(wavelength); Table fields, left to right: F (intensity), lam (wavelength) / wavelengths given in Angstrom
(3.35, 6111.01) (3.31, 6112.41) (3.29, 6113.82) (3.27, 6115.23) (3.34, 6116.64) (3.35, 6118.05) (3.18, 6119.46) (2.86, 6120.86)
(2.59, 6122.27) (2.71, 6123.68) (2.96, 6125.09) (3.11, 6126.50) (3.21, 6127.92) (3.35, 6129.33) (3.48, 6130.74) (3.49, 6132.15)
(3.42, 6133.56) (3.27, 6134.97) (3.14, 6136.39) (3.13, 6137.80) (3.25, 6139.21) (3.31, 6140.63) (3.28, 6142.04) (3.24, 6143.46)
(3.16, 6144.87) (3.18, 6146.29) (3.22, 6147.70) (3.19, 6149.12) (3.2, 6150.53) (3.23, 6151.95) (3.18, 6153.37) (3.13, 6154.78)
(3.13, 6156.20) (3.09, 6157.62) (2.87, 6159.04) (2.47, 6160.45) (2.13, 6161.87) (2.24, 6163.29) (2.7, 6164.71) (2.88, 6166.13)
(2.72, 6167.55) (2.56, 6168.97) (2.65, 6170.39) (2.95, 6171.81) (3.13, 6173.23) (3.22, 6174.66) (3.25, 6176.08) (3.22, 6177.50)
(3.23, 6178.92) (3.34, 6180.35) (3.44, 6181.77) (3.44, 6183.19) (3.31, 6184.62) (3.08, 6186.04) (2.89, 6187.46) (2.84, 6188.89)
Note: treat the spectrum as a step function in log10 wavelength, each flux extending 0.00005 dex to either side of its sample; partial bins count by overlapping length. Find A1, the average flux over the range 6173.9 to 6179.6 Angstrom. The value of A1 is 3.23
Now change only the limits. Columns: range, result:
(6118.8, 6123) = 2.88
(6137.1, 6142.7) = 3.24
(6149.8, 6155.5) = 3.19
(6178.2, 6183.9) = 3.36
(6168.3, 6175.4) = 2.9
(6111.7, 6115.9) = 3.29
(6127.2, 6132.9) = 3.38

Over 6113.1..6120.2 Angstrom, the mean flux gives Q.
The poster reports 3.28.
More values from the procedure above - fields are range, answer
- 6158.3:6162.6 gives 2.5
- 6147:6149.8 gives 3.2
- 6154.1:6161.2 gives 2.93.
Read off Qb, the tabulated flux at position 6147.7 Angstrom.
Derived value 3.22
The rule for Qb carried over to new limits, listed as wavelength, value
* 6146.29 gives 3.18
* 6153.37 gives 3.18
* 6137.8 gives 3.13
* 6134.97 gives 3.27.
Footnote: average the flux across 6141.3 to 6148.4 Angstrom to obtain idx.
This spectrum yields 3.22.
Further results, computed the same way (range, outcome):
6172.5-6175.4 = 3.17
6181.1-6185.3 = 3.39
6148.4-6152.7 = 3.2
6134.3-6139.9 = 3.2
